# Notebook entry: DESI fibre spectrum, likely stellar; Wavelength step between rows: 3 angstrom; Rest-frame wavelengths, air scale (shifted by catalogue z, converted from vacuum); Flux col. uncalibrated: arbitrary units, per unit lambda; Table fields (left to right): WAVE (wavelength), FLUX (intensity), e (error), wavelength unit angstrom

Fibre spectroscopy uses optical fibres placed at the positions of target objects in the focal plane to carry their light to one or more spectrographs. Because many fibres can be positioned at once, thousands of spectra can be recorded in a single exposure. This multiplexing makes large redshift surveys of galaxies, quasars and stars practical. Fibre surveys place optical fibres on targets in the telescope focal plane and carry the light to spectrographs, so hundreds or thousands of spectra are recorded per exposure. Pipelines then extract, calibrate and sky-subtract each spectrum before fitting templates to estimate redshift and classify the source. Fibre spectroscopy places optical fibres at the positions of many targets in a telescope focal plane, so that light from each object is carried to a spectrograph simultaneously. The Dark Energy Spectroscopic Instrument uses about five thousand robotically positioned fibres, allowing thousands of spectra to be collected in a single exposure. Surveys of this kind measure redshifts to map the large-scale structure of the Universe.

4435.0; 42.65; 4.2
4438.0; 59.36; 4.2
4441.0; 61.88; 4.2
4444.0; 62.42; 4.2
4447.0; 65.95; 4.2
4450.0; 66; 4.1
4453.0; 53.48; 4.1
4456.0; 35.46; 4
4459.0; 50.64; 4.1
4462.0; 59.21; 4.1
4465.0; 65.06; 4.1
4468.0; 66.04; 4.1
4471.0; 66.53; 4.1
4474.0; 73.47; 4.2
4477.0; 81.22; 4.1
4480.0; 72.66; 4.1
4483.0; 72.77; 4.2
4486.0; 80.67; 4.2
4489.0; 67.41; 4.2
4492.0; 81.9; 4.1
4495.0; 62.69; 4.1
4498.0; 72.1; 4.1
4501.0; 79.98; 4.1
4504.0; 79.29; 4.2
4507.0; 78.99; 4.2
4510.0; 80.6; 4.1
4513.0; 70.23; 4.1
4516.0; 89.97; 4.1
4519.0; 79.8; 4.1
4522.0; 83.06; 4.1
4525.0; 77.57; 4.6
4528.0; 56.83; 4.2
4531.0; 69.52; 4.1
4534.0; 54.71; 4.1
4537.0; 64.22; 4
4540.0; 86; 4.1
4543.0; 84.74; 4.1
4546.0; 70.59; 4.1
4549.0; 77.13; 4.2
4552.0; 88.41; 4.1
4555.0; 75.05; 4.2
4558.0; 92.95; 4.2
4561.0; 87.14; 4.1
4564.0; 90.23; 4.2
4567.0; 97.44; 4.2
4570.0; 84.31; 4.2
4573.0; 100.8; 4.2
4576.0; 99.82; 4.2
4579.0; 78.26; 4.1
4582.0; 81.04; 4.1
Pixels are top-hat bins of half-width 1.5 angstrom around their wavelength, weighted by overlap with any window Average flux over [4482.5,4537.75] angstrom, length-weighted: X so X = 74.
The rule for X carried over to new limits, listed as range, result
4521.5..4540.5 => 68.8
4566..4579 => 93.5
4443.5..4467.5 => 57.4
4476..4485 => 75.5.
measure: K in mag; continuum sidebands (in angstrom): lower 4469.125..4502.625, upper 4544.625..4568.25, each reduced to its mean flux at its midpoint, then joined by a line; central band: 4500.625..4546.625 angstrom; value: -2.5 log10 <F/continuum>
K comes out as 0.06 mag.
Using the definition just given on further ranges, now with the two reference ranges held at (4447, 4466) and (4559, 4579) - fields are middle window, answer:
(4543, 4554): 0.081 mag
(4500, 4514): -0.088 mag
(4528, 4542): 0.194 mag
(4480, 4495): -0.132 mag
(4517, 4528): -0.007 mag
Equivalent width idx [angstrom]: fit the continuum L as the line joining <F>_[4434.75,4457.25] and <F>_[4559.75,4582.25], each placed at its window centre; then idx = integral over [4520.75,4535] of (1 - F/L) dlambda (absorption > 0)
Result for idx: 1.8 angstrom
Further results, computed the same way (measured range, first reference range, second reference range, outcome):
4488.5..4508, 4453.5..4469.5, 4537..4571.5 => -2.4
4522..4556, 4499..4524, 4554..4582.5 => 4.4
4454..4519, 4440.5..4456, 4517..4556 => -4.6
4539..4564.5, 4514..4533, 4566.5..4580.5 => 0.4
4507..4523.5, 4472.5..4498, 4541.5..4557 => -0.8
